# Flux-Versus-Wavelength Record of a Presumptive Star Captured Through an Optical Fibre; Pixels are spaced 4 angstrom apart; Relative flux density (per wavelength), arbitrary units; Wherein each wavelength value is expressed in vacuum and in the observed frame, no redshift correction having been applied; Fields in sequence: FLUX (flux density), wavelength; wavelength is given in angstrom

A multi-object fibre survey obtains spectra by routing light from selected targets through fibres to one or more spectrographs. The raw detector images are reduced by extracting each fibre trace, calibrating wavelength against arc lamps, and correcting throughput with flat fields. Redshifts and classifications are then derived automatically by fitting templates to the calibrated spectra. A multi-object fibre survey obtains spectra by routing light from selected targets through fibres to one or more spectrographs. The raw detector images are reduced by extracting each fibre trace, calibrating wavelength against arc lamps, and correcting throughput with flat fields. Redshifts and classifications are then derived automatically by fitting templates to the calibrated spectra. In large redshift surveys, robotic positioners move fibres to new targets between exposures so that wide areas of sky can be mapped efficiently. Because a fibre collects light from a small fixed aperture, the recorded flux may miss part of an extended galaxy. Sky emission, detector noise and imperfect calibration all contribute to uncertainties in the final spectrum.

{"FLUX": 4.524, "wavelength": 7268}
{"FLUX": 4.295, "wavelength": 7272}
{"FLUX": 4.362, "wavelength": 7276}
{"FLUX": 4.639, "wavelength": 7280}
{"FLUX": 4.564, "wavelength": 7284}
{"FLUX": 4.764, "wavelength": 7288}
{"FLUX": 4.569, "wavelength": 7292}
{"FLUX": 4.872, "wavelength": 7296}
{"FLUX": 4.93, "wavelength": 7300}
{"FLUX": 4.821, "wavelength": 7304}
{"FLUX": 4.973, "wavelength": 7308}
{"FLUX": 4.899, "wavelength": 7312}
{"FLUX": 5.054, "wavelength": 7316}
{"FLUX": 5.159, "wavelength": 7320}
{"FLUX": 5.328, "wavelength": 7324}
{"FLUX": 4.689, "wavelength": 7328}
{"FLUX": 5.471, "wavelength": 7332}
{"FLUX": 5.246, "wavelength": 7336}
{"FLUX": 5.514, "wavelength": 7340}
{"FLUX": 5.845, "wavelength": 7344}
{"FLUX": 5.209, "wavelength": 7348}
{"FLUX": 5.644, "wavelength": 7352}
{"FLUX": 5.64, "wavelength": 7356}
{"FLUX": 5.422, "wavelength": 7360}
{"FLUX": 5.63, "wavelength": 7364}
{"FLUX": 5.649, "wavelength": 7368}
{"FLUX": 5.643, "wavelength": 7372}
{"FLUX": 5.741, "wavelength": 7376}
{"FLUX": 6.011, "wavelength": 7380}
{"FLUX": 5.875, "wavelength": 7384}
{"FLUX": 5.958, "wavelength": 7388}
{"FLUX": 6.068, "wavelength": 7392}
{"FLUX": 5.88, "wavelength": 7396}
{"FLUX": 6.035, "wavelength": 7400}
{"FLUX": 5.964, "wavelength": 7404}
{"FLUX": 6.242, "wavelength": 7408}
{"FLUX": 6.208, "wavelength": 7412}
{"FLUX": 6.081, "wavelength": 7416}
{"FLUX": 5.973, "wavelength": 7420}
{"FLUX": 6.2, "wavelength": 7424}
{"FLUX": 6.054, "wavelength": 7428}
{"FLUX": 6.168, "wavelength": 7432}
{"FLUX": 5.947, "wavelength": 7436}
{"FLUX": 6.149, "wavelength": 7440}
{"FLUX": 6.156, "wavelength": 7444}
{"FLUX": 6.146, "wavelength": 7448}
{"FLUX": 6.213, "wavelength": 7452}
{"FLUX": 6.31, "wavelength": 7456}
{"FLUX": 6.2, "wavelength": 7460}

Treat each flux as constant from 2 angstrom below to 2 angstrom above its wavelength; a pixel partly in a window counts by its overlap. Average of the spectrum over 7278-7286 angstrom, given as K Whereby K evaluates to 4.6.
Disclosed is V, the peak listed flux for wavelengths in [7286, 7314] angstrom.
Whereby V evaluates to 4.973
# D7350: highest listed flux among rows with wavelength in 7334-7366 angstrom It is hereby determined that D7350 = 5.845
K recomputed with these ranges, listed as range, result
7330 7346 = 5.52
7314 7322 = 5.11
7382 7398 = 5.95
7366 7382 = 5.76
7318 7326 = 5.24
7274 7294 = 4.58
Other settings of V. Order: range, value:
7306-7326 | 5.328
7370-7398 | 6.068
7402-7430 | 6.242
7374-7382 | 6.011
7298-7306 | 4.93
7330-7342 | 5.514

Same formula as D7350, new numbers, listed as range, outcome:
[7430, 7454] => 6.213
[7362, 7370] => 5.649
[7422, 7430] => 6.2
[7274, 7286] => 4.639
